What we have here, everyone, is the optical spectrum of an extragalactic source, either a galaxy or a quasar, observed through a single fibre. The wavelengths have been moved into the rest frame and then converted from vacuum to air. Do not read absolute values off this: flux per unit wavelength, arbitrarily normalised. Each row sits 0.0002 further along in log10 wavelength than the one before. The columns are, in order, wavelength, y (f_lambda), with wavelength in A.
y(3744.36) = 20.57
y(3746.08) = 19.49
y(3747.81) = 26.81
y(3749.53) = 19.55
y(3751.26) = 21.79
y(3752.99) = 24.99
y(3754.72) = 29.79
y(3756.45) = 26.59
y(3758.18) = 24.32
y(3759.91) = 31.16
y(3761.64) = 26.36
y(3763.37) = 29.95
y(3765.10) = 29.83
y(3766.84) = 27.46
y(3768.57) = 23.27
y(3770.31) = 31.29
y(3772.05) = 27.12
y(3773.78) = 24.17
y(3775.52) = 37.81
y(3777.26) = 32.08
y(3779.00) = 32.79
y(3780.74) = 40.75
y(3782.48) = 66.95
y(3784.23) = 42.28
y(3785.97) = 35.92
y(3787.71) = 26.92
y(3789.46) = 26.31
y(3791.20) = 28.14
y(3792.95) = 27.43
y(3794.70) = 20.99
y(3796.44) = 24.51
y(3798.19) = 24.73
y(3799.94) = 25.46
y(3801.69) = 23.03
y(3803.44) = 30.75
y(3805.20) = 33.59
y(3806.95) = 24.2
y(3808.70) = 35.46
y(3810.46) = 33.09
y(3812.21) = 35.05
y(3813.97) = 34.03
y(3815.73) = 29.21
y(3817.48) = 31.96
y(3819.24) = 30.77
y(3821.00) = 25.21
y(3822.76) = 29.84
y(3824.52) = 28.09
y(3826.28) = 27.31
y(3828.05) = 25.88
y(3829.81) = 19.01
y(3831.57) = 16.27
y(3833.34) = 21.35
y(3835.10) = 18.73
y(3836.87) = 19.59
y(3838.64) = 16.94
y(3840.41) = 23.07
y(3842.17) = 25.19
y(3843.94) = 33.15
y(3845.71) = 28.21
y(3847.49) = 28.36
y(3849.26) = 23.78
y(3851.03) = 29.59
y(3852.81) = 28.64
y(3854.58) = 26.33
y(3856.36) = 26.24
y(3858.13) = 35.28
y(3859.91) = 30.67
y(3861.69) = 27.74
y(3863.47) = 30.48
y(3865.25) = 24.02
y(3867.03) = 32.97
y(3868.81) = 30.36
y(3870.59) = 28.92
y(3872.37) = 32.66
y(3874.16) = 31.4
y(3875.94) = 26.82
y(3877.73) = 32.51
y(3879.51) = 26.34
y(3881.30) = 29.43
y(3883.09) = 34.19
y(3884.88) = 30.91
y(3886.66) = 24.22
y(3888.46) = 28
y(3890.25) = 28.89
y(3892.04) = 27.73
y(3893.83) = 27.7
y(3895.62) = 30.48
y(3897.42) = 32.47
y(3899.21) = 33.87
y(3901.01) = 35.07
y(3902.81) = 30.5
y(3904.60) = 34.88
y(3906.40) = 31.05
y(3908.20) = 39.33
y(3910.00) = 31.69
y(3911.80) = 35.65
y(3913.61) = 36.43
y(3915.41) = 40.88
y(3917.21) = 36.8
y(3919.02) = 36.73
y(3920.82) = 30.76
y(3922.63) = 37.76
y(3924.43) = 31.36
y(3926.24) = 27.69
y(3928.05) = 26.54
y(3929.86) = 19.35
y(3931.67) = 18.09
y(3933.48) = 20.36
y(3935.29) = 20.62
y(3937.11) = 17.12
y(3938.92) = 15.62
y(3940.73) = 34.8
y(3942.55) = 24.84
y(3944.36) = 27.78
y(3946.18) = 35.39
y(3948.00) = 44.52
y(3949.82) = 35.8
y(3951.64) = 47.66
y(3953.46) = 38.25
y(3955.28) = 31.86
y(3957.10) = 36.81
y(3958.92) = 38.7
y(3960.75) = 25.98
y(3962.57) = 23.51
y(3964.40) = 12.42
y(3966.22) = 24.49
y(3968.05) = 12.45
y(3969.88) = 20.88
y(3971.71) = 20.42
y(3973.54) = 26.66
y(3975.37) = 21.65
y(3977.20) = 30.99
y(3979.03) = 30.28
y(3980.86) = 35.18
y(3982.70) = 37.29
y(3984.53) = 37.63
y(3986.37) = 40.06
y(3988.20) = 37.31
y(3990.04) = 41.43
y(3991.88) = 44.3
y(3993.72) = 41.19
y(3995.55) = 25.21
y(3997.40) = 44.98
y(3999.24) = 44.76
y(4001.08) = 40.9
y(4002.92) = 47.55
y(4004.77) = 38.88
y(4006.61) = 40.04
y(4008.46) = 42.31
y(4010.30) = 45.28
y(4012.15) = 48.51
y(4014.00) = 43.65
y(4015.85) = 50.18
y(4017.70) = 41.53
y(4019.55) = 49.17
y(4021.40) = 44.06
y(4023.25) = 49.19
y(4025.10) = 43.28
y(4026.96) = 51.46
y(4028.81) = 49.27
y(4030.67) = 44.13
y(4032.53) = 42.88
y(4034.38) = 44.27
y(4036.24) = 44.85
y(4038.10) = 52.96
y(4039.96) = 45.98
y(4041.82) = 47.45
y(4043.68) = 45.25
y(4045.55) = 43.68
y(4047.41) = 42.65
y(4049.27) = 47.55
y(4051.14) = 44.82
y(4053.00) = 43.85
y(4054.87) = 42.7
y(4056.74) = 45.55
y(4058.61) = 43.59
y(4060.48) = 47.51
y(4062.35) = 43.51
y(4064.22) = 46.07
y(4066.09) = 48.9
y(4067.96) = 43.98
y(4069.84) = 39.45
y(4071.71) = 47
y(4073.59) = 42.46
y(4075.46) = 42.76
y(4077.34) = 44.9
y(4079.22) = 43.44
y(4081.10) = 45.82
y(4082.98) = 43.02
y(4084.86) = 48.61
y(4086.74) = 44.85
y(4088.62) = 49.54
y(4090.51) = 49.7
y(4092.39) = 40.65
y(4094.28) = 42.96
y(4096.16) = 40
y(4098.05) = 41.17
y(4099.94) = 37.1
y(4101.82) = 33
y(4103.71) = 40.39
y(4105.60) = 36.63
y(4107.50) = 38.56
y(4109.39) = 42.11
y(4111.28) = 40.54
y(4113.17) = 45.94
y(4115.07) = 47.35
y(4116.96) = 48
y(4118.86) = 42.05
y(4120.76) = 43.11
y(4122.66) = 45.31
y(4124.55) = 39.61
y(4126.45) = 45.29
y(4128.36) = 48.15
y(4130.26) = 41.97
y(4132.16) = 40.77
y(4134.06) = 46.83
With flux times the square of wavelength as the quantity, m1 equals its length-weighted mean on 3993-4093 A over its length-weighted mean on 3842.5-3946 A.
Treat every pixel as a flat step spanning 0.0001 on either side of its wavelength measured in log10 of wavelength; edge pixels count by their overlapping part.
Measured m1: 1.6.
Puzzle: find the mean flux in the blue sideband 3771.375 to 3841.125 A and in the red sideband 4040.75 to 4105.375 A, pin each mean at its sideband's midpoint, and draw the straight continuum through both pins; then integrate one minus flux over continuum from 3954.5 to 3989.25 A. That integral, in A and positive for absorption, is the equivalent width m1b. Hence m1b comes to 8.67 A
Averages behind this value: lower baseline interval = 28.9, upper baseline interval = 43.9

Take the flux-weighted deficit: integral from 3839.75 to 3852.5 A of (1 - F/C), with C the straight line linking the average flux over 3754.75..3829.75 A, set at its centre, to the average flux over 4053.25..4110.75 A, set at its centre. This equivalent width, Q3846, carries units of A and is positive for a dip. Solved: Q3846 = 2.0 A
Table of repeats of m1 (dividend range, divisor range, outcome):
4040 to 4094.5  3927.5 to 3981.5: 1.74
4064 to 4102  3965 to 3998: 1.46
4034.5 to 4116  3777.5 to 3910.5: 1.68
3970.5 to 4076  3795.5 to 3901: 1.64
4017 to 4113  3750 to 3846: 1.78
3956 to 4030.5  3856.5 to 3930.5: 1.25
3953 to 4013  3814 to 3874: 1.36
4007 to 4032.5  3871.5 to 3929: 1.53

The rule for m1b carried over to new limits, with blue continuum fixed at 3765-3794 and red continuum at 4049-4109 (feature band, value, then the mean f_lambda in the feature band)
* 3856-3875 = 3.06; 30.2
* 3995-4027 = -2.28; 43.9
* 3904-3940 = 8.03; 29.4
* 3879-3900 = 4.13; 29.6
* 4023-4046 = -2.57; 46.5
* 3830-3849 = 6.57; 23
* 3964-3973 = 4.72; 18.8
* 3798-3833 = 6.24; 28.1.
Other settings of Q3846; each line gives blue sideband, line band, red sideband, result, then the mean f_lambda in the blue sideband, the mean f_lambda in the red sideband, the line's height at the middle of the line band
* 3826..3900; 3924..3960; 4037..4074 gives 5.50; 27.5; 45.3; 34.8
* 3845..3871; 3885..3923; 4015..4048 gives 0.77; 28.8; 46.3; 33.4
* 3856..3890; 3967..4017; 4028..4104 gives 2.90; 29.7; 44.4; 38.7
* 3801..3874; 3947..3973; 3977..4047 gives 5.92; 27.7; 43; 38.4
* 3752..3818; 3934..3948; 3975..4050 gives 4.52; 30.5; 42.6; 38.8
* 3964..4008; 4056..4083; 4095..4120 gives -4.11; 33.6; 41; 38.7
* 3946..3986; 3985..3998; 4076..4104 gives -2.36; 30.4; 43.1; 33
